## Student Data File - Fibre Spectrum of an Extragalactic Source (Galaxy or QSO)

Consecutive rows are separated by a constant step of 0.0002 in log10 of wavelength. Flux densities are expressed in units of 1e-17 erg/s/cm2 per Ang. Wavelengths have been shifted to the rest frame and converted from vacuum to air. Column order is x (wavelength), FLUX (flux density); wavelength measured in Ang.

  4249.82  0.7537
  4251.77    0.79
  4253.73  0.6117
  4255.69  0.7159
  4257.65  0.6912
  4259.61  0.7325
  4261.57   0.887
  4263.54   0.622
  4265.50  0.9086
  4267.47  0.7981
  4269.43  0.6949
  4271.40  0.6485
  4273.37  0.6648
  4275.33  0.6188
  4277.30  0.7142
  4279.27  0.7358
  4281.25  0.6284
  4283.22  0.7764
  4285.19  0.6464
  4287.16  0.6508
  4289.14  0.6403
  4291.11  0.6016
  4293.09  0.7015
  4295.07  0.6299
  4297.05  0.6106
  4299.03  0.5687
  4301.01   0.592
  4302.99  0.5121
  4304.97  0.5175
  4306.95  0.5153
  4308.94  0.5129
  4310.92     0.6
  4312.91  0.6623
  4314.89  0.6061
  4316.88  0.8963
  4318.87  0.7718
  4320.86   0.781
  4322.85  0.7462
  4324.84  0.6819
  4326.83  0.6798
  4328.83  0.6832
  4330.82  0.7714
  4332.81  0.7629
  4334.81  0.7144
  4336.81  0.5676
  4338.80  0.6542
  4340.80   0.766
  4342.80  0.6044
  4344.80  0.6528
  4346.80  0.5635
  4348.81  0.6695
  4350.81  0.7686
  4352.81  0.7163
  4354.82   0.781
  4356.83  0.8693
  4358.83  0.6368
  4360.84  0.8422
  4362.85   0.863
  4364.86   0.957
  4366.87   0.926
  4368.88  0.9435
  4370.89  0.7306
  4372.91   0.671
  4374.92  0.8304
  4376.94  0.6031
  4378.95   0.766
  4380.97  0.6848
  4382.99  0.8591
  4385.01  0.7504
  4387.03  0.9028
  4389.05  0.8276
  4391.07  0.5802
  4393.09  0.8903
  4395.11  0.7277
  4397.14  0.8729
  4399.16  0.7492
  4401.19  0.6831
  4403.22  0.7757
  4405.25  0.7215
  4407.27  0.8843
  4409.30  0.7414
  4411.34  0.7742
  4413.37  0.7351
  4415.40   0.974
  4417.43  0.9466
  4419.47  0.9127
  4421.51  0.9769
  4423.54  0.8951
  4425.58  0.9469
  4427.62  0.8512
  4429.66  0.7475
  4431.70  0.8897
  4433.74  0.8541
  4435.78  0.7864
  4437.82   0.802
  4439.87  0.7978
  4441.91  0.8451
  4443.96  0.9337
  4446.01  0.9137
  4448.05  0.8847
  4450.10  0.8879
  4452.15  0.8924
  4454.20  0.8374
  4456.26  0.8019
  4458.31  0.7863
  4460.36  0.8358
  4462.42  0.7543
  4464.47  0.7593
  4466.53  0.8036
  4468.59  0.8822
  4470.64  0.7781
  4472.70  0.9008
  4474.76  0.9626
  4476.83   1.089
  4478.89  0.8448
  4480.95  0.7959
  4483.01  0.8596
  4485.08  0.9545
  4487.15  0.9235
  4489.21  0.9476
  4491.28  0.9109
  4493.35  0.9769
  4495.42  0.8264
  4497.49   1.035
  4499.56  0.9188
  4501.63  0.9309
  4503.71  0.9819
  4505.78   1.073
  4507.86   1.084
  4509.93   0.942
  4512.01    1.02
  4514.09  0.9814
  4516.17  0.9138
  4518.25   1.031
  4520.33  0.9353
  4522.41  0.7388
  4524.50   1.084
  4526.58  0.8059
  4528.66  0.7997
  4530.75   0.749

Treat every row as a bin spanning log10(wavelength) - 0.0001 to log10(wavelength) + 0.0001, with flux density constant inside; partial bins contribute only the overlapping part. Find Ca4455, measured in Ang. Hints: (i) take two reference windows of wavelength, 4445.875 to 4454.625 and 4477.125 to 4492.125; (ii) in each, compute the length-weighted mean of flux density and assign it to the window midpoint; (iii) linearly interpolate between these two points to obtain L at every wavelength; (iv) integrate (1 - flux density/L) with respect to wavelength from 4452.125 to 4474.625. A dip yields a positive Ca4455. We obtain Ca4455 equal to 1.7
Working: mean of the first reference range 0.884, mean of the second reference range 0.901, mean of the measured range 0.824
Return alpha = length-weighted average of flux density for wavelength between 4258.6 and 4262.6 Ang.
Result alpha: 0.806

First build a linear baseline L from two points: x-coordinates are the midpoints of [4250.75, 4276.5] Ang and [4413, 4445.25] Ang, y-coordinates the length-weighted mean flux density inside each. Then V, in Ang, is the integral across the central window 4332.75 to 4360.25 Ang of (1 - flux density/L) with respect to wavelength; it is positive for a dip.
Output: 3.5 Ang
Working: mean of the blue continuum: 0.722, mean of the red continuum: 0.871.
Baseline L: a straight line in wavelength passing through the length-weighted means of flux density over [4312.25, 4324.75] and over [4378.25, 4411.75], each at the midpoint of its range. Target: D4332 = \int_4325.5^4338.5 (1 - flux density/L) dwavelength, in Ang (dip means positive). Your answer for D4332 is 0.94 Ang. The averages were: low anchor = 0.742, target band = 0.694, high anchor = 0.776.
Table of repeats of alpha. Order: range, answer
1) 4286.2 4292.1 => 0.631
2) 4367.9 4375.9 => 0.793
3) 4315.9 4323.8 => 0.799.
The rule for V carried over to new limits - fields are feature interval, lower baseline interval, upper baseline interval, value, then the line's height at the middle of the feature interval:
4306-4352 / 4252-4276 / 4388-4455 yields 5.2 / 0.767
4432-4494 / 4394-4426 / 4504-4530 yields 1.6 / 0.889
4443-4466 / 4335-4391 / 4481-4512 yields 1.2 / 0.889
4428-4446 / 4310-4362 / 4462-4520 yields 0.3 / 0.851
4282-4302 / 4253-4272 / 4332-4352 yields 2.0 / 0.711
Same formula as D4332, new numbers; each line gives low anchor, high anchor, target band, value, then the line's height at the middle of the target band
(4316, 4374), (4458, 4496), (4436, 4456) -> -0.4 Ang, 0.845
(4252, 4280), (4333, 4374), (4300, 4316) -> 3.6 Ang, 0.732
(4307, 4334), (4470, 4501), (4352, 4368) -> -1.6 Ang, 0.75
